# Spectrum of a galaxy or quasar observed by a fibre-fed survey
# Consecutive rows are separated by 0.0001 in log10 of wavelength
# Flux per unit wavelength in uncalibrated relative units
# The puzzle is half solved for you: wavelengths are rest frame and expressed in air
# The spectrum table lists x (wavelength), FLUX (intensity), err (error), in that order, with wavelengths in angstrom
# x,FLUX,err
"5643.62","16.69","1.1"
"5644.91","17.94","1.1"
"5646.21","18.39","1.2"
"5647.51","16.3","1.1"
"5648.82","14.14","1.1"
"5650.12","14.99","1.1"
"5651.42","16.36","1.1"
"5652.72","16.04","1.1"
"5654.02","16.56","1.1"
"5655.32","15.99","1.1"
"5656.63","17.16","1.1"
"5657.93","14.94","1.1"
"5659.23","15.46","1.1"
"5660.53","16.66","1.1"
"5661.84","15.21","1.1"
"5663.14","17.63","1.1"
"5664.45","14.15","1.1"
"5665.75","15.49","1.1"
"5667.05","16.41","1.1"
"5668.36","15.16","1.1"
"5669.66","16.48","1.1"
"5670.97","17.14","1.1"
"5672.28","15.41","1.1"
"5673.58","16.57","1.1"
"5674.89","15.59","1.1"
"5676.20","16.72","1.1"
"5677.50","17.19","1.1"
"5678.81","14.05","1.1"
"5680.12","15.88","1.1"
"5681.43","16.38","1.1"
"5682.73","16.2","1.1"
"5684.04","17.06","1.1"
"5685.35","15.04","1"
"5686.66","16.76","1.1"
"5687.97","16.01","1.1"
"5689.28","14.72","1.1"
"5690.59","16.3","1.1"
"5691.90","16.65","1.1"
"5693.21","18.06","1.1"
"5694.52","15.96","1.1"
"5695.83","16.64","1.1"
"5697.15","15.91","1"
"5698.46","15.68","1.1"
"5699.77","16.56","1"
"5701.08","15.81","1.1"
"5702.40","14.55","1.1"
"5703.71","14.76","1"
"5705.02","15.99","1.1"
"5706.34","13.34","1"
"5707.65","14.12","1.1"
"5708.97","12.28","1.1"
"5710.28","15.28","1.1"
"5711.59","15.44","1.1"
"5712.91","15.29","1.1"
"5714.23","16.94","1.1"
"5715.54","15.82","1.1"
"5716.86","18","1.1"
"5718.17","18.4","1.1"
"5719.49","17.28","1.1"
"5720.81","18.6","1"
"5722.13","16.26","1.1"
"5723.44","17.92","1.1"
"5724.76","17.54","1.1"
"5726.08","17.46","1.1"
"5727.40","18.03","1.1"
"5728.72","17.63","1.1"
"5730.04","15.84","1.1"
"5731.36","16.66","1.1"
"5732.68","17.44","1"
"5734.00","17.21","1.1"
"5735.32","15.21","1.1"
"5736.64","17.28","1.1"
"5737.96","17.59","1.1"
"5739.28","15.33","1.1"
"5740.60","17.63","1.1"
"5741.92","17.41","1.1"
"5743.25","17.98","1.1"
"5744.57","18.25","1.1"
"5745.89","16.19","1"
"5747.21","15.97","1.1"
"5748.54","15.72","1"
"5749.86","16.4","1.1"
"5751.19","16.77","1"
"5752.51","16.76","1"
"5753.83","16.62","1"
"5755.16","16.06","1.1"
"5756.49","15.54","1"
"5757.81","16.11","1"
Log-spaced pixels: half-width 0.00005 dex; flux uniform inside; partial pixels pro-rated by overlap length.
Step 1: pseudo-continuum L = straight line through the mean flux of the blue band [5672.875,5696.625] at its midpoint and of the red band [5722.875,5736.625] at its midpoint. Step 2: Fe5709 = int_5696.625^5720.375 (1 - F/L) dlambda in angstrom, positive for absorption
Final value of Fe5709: 1.4 angstrom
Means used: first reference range 16.2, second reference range 17.1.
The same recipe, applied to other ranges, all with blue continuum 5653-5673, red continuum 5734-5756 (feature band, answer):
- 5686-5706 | 0.4 angstrom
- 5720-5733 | -0.6 angstrom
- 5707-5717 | 0.7 angstrom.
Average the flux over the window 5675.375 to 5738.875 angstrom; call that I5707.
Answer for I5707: 16.3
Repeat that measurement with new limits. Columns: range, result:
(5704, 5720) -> 15.6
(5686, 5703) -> 16.1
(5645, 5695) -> 16.1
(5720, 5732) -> 17.3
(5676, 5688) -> 16.1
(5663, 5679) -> 16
